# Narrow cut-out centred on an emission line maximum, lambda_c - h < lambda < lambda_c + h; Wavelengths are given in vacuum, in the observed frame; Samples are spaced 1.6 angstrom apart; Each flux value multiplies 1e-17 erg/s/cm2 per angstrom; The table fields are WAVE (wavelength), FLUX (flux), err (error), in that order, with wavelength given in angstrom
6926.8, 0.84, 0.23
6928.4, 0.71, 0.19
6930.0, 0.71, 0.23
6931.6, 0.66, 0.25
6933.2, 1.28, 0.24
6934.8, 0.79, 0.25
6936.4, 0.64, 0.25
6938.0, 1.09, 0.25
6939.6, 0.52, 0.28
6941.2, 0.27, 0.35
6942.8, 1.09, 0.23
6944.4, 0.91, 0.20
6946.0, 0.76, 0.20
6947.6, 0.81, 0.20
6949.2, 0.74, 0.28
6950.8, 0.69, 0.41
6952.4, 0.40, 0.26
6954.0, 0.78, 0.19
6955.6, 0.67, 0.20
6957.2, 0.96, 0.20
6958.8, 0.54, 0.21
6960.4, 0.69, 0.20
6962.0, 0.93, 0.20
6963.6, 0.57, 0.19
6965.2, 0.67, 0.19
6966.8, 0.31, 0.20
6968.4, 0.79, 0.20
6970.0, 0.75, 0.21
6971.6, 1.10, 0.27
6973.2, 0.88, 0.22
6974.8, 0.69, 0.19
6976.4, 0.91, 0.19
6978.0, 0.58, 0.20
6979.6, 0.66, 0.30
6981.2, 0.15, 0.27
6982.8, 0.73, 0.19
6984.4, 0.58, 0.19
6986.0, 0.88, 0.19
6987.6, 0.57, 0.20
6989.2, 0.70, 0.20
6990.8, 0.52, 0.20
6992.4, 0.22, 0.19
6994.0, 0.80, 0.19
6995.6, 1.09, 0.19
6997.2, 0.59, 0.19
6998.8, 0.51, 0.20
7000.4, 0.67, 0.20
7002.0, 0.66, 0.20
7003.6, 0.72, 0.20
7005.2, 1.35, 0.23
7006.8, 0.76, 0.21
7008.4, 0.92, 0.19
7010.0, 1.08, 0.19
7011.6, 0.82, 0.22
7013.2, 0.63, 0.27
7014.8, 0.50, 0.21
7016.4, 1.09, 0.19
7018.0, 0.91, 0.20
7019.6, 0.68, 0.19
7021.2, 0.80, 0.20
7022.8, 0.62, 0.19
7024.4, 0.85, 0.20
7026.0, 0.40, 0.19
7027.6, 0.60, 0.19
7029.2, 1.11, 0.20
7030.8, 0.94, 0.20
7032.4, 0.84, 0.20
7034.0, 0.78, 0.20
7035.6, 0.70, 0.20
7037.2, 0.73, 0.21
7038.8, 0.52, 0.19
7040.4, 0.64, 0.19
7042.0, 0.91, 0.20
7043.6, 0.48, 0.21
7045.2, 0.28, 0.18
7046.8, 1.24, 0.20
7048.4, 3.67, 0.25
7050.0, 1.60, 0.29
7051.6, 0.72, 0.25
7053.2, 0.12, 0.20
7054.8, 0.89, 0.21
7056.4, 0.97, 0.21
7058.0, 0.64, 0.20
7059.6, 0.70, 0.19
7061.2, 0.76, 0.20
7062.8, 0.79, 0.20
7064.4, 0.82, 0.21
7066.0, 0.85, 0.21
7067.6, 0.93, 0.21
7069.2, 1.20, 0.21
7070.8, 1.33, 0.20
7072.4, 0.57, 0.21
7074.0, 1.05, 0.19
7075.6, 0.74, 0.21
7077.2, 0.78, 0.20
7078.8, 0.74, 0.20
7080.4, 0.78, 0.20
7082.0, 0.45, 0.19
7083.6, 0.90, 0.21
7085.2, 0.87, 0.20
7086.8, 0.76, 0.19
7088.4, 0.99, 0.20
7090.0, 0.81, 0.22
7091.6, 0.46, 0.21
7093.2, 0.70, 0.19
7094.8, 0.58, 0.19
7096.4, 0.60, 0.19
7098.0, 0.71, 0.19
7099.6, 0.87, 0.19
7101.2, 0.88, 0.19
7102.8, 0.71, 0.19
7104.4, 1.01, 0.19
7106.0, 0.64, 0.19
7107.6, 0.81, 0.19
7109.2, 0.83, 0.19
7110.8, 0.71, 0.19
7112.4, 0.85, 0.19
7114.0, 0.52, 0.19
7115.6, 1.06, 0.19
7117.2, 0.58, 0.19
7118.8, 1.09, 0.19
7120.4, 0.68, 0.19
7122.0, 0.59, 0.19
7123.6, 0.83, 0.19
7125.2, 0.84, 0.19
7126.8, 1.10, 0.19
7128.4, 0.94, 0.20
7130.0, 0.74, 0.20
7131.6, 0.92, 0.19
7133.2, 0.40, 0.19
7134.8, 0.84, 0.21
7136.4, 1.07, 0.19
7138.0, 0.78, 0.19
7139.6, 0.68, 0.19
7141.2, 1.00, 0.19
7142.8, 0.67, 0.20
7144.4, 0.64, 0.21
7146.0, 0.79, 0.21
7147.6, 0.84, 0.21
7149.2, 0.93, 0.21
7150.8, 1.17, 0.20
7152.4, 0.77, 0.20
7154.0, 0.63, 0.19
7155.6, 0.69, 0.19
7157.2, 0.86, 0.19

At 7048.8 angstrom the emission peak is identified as Halpha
